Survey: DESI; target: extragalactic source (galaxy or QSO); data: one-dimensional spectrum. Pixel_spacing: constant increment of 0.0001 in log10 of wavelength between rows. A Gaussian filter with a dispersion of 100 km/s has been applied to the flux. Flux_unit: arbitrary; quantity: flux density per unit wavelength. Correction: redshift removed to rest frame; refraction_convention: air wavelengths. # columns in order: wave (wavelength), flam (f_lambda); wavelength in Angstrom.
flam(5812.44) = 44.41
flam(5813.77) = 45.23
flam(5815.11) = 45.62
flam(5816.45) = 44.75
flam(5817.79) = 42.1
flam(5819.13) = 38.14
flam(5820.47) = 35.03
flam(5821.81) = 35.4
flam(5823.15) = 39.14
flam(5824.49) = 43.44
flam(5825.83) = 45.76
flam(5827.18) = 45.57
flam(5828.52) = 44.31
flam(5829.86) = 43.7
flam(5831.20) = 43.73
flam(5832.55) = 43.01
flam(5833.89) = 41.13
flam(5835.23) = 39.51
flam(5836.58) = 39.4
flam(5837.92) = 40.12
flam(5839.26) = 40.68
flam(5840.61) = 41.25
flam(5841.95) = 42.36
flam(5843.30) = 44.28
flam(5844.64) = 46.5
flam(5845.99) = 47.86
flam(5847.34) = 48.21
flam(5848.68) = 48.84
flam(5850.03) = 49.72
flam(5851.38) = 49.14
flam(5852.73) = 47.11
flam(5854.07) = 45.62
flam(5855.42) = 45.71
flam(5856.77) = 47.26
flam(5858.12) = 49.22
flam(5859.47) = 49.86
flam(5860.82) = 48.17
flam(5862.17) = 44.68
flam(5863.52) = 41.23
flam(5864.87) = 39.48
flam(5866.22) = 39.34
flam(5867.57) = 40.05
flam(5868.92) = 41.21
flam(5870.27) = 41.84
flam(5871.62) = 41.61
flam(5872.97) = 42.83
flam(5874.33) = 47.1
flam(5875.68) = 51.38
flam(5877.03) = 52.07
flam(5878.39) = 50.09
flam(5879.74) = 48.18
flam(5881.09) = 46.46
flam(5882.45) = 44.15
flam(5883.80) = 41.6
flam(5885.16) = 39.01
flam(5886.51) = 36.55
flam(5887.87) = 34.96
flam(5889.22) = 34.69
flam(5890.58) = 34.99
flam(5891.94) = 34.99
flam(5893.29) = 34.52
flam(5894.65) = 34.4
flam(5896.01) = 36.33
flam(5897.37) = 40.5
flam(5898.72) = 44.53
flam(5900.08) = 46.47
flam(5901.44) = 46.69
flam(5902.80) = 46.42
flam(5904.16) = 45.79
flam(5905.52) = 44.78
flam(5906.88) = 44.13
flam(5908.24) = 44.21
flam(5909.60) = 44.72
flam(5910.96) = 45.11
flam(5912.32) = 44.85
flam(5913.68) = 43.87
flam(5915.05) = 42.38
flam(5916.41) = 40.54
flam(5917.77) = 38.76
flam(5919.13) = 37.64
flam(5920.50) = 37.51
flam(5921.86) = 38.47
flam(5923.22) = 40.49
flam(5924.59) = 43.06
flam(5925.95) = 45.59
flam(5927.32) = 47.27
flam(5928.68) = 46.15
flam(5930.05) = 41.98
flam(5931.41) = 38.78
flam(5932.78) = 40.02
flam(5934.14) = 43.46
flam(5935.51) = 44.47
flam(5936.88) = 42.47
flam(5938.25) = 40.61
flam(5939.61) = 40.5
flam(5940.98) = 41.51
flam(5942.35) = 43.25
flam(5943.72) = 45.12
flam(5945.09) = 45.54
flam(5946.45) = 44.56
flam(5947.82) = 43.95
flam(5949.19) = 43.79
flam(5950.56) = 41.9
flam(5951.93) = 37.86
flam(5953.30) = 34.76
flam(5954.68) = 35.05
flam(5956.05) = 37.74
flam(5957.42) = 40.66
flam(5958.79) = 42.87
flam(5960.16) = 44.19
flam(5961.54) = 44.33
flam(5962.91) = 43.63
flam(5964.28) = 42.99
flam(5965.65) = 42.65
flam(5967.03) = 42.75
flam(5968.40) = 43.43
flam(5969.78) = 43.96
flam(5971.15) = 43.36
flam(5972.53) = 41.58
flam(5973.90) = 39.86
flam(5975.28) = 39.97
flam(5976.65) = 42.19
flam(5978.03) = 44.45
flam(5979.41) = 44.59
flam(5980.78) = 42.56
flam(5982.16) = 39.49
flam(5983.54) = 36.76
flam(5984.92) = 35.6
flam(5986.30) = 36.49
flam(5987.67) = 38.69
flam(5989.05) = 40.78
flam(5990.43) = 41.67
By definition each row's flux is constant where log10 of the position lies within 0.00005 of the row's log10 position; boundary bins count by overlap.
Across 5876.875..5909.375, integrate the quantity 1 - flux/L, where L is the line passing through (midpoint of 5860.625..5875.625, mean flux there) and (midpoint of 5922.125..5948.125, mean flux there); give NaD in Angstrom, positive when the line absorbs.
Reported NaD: 0.8 Angstrom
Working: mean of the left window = 42.7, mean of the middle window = 41.8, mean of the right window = 43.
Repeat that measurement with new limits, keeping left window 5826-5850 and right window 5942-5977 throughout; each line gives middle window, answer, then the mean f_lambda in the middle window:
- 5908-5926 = 0.4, 41.8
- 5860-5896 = 1.3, 41.7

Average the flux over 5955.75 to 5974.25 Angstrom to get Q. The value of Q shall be 42.6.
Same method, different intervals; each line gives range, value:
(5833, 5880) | 44.9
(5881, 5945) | 41.6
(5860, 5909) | 42.4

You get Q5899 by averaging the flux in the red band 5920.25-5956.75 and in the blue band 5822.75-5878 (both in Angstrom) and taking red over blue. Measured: 0.94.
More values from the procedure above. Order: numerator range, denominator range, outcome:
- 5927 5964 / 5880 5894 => 1.09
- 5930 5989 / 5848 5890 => 0.93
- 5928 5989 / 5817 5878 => 0.95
